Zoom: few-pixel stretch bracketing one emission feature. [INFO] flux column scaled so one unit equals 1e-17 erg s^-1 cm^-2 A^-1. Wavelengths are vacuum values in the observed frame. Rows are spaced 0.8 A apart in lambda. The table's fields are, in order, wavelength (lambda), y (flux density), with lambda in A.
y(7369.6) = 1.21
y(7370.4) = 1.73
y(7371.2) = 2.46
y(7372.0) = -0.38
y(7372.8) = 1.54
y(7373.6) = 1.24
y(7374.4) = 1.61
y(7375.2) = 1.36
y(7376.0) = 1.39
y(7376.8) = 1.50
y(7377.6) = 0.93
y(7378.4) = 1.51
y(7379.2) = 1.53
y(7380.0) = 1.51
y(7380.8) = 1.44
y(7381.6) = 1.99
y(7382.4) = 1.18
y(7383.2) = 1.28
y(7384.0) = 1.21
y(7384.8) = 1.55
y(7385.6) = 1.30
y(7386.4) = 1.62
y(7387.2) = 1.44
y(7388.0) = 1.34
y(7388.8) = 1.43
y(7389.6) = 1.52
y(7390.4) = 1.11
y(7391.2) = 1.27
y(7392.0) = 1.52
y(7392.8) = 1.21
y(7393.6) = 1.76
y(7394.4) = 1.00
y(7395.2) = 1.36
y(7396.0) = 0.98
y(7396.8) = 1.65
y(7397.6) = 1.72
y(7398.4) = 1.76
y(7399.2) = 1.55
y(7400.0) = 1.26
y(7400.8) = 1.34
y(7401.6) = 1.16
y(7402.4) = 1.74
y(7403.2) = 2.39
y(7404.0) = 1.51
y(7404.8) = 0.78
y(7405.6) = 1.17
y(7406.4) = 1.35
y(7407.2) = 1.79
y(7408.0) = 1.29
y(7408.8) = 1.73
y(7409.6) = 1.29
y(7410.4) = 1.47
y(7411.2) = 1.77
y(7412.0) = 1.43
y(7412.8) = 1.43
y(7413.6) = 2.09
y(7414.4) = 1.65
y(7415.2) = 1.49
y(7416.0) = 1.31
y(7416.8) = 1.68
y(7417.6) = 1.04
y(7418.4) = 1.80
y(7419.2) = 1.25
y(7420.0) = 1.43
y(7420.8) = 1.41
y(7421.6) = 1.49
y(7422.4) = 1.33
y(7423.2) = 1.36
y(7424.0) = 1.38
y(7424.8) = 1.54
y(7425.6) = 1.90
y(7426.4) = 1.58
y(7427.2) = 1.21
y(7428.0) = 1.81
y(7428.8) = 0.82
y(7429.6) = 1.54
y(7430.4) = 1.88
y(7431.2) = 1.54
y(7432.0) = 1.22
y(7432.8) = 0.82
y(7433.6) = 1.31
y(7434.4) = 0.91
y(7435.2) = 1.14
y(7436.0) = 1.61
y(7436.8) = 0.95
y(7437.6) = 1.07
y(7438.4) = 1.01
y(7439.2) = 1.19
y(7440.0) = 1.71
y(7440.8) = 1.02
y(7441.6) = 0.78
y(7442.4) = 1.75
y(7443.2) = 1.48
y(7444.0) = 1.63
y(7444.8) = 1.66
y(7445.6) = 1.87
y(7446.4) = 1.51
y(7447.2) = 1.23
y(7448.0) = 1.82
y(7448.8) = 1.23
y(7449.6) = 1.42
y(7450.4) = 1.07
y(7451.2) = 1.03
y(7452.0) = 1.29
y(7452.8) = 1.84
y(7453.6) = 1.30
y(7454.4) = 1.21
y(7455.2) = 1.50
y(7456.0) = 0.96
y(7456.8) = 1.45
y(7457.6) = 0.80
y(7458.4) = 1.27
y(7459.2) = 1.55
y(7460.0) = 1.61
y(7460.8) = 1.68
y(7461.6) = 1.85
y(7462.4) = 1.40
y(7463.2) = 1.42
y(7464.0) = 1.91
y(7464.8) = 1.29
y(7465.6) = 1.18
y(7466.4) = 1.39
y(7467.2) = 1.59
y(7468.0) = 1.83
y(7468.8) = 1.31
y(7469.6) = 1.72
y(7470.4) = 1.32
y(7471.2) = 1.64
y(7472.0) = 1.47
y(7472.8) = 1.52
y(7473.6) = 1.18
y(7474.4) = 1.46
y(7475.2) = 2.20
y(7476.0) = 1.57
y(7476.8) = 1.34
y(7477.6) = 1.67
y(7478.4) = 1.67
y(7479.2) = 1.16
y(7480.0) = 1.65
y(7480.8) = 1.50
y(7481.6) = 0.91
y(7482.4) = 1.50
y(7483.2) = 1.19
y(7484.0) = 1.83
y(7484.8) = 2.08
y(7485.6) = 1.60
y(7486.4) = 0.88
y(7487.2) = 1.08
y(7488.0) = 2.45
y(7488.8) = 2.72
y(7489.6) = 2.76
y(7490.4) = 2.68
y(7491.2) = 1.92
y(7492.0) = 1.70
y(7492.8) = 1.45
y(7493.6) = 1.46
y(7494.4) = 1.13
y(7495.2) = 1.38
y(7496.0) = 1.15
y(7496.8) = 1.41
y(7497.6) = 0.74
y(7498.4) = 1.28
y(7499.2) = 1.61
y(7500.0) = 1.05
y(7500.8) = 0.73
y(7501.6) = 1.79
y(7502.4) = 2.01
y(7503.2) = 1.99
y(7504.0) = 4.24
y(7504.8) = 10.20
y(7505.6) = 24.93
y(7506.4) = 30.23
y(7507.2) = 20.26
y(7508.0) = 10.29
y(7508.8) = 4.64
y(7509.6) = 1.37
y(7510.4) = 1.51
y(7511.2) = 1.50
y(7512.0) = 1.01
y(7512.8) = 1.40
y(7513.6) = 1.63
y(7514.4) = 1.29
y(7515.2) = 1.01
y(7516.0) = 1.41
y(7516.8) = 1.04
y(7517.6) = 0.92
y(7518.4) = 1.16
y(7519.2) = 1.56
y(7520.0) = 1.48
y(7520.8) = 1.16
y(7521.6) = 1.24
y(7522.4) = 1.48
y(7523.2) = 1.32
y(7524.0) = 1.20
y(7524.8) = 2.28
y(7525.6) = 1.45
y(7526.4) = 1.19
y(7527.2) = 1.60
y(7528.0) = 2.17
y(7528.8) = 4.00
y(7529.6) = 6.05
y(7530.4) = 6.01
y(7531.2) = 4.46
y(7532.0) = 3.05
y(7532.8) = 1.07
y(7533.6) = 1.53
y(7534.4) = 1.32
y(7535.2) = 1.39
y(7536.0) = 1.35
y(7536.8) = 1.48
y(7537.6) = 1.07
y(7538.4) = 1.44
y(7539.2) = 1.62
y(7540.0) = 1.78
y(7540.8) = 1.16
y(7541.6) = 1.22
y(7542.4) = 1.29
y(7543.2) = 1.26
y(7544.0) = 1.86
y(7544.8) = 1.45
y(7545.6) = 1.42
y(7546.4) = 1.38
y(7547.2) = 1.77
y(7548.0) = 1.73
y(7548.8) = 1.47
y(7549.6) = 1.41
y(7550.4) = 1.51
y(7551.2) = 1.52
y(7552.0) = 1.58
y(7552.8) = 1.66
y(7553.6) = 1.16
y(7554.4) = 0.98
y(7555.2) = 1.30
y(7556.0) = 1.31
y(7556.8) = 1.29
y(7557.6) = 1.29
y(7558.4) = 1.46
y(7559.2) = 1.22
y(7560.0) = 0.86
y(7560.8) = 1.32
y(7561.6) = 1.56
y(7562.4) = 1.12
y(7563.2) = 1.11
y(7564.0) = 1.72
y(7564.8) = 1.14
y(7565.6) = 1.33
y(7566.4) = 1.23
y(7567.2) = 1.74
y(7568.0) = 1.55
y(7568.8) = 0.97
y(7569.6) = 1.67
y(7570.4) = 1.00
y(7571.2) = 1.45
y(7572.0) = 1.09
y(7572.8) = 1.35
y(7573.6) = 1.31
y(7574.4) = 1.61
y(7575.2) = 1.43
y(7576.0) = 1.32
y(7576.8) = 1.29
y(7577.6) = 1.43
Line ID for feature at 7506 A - H-alpha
